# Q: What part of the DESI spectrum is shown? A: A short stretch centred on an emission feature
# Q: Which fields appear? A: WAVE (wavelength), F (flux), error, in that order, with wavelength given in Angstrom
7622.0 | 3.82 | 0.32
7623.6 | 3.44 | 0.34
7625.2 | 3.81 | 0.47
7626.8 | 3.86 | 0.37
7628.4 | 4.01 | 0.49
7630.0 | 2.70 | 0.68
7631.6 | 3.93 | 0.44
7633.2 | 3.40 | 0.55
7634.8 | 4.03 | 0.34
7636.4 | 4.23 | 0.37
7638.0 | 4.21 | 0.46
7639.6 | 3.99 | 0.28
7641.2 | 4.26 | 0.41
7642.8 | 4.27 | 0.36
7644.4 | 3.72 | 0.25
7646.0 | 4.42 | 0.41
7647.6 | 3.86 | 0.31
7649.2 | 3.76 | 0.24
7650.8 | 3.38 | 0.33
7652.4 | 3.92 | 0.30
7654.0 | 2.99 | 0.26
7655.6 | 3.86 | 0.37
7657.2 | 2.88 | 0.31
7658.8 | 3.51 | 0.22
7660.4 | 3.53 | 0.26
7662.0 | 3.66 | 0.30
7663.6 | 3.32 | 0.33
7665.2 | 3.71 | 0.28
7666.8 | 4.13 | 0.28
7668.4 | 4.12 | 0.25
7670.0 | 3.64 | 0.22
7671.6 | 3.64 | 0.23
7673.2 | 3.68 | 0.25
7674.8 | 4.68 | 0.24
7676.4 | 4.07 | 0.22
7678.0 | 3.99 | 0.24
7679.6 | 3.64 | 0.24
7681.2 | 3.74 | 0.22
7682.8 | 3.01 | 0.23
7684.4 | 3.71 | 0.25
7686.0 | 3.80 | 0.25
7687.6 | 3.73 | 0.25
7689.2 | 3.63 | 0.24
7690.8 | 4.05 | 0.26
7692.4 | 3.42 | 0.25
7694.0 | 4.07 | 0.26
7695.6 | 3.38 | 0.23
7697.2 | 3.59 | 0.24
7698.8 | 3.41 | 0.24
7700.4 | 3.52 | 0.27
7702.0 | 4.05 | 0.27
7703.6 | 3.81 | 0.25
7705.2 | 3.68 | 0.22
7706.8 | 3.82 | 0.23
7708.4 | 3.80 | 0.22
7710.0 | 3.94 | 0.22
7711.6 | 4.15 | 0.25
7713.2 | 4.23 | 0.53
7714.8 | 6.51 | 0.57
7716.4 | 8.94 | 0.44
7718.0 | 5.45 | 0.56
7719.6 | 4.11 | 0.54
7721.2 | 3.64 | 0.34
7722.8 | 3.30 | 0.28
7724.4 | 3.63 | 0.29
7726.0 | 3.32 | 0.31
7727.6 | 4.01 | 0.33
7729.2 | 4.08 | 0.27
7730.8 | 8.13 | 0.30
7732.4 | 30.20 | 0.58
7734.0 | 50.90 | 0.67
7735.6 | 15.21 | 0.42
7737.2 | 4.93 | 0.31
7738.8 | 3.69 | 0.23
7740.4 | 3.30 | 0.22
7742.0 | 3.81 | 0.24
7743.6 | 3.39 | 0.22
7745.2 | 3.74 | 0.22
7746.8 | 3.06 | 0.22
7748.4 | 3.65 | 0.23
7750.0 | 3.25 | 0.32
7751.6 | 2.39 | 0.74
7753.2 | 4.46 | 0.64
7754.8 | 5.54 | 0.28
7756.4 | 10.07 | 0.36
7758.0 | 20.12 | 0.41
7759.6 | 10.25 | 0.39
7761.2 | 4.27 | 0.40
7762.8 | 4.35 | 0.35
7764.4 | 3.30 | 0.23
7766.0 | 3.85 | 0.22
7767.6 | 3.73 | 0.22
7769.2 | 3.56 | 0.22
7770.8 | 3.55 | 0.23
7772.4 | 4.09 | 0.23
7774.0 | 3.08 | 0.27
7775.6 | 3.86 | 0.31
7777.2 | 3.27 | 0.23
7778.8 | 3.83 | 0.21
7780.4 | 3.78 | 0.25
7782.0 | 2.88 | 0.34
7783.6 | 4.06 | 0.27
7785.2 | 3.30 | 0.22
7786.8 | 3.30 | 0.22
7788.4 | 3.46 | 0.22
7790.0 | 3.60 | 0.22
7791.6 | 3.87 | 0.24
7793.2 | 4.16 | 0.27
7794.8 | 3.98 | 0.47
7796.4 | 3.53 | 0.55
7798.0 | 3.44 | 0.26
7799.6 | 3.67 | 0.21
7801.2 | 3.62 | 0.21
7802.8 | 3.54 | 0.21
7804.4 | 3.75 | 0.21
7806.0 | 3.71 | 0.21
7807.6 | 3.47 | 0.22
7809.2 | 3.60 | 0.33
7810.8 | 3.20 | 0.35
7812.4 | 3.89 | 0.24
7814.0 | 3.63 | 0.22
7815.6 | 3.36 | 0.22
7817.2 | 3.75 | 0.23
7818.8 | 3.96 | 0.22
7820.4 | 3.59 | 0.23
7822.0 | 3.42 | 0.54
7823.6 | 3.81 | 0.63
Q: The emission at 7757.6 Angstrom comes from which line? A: [N II] 6583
